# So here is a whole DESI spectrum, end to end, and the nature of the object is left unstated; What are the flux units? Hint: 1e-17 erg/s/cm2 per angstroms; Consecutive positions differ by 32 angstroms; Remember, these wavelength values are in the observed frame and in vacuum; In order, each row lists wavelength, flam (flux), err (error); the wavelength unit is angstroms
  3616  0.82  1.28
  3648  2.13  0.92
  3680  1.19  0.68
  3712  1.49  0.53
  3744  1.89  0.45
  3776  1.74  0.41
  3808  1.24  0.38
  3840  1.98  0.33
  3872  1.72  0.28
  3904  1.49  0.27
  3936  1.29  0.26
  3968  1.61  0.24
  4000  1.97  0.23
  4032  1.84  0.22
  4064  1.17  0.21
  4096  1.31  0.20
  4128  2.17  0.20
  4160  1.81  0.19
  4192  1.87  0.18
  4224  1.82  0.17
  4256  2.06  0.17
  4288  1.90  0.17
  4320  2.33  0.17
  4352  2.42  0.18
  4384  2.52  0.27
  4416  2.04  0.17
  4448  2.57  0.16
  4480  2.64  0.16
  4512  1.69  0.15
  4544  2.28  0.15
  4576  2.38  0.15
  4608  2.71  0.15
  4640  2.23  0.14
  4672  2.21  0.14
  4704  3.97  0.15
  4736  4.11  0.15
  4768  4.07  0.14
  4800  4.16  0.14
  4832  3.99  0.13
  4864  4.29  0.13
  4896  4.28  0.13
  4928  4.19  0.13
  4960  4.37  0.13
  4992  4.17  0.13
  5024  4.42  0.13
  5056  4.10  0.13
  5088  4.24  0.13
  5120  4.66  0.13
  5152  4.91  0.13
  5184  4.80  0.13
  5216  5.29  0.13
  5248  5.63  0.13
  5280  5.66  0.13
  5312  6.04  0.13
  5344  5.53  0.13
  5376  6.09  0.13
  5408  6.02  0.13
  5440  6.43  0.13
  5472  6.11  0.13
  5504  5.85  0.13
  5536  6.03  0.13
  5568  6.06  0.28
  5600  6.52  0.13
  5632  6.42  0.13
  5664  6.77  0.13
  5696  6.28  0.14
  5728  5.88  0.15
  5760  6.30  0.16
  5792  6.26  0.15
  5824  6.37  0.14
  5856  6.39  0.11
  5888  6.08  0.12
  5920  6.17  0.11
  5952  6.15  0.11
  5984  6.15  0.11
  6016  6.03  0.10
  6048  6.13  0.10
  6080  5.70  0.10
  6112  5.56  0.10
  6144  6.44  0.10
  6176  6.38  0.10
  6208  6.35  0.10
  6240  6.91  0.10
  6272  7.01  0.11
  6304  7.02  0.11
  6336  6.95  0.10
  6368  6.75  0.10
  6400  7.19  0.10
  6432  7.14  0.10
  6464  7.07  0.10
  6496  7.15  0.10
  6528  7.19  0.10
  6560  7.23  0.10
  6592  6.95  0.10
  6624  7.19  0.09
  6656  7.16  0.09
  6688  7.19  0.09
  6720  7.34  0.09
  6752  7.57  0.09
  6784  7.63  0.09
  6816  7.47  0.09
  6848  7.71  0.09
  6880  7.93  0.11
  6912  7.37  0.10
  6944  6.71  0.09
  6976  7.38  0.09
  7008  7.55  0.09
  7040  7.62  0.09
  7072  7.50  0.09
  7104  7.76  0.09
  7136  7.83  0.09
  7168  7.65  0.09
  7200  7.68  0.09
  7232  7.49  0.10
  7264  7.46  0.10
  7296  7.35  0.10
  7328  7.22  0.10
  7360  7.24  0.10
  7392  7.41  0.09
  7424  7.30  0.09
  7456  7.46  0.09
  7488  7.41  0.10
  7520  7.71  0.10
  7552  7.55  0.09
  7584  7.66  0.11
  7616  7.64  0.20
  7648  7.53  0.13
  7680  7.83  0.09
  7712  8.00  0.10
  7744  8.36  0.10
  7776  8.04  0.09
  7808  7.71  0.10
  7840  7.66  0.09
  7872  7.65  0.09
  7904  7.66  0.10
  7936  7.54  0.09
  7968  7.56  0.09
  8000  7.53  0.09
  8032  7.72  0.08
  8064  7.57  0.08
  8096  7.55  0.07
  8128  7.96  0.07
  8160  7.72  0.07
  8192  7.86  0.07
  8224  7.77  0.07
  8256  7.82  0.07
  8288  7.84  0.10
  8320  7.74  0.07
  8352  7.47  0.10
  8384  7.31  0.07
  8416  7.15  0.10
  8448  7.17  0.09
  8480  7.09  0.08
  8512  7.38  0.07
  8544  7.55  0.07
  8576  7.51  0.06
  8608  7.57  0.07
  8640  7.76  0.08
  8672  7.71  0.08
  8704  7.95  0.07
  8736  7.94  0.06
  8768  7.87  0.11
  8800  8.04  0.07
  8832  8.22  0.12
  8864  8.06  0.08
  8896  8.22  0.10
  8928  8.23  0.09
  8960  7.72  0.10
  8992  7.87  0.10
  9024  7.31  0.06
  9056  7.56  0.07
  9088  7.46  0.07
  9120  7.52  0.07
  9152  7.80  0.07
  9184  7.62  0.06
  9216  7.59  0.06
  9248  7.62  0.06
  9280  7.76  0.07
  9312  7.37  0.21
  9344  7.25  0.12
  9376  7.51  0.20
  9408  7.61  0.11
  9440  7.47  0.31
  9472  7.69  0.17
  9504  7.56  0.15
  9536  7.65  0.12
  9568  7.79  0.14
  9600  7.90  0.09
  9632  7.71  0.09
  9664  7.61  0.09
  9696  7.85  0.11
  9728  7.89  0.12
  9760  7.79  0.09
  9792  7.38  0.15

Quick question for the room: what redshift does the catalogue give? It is 0.178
